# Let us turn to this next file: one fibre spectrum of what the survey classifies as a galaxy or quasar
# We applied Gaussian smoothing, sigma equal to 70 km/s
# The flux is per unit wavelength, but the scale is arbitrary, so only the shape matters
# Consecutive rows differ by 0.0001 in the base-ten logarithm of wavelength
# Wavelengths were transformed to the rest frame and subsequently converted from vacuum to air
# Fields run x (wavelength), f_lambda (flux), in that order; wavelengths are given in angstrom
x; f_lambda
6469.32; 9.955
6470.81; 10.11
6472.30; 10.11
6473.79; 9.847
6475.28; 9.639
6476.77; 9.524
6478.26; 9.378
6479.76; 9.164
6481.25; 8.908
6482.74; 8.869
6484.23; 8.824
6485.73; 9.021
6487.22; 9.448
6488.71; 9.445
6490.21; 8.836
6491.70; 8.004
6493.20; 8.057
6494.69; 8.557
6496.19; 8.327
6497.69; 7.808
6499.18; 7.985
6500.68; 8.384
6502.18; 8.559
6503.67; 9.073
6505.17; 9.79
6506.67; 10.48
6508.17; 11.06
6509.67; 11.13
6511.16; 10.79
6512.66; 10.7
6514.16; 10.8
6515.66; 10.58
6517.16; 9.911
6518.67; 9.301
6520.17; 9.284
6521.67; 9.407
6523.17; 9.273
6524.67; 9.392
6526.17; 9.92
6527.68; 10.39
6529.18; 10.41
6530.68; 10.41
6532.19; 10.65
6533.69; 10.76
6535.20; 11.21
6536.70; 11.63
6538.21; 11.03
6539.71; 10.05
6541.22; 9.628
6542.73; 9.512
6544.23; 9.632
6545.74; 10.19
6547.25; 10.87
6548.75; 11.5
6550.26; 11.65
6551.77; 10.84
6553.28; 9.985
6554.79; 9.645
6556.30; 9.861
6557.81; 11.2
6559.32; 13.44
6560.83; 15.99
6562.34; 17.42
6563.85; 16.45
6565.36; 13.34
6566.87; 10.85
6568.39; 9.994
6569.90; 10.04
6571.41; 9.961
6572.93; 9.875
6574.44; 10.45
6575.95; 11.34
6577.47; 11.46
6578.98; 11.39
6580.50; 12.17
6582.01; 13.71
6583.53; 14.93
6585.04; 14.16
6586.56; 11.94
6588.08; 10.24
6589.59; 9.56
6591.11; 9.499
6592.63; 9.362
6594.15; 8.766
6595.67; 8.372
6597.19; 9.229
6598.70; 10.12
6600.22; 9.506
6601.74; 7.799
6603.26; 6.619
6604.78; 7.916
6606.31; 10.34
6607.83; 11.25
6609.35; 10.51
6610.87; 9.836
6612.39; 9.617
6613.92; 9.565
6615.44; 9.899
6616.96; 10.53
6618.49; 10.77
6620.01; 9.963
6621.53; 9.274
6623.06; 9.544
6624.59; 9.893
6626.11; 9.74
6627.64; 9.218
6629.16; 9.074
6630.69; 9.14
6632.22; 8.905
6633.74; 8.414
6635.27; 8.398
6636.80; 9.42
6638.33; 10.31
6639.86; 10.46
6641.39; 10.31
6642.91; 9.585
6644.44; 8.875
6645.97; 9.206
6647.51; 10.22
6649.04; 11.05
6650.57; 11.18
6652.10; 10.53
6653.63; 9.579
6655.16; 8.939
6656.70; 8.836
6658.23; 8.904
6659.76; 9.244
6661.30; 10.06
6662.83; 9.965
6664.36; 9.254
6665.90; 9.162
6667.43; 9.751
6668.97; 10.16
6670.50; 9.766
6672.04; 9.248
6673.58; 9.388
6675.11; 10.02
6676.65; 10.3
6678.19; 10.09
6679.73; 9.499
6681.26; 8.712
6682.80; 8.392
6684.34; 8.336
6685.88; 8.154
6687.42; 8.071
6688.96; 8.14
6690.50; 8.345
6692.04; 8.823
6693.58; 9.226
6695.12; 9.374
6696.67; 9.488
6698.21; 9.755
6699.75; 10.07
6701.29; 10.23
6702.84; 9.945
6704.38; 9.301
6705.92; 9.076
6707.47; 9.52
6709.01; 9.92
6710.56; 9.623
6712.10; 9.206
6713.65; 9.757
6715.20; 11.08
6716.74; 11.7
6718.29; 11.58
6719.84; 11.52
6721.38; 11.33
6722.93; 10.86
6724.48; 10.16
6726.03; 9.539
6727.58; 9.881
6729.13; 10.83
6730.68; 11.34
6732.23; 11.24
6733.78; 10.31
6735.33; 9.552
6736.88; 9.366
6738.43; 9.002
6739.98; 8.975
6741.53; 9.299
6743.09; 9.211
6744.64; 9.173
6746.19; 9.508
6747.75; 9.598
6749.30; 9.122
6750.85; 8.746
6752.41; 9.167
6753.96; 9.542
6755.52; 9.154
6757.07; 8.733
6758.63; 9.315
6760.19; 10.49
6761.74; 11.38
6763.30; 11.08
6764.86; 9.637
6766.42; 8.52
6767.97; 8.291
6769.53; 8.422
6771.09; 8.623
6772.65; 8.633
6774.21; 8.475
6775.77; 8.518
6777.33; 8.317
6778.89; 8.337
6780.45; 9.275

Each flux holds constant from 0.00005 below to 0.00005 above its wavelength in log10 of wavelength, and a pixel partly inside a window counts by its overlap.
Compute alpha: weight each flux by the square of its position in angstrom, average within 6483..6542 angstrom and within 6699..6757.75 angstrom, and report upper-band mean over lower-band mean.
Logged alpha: 1.1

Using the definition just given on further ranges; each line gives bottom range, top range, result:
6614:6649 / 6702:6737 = 1.10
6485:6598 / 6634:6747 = 0.96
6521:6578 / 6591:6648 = 0.87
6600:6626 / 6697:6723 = 1.10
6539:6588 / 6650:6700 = 0.83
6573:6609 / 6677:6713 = 0.91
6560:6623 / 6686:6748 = 0.94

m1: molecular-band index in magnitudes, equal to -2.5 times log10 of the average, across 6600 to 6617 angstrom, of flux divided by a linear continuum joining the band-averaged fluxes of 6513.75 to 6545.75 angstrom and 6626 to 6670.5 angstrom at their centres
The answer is 0.04 mag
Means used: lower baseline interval 10.1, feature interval 9.4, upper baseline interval 9.58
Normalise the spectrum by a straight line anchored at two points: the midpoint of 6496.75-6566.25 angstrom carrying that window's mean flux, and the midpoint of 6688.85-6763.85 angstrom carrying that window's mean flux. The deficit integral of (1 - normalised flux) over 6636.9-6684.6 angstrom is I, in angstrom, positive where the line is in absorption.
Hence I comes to 2.2 angstrom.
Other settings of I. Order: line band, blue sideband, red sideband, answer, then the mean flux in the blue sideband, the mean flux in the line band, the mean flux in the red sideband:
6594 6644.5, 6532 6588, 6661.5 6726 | 5.96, 11.6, 9.46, 9.67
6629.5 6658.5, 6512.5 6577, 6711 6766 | 2.34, 10.9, 9.6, 10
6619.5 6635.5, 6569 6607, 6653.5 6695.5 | 0.94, 10.3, 9.25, 9.2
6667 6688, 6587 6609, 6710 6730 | 1.70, 9.25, 9.28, 10.6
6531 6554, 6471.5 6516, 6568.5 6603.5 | -1.48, 9.36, 10.6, 10.5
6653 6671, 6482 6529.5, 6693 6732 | 0.97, 9.42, 9.47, 10.2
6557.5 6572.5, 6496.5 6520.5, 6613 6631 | -4.83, 9.71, 12.8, 9.73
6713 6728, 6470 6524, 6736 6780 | -2.55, 9.4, 10.8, 9.17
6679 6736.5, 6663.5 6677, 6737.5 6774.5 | -1.83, 9.66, 9.78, 9.27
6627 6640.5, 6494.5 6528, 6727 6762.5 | 0.57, 9.61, 9.25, 9.69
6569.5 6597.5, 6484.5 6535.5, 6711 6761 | -3.43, 9.6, 10.9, 9.95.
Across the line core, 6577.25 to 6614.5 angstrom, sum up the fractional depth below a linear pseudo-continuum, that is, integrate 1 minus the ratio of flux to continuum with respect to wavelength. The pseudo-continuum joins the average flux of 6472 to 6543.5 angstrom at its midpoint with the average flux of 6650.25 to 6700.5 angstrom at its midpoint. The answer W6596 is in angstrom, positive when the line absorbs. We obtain -3.18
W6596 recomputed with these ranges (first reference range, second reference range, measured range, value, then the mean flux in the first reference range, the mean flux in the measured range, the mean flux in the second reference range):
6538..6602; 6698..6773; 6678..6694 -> 2.4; 11.1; 8.65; 9.81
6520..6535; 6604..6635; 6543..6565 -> -4.6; 10.1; 12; 9.65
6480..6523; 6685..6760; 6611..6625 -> -0.5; 9.33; 9.89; 9.69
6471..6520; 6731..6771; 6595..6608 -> 0.7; 9.39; 8.92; 9.48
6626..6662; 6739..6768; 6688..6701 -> 0.5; 9.56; 9.18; 9.45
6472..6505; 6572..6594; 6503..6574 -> -4.5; 8.9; 10.8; 11.3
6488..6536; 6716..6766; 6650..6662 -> 0.3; 9.65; 9.63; 10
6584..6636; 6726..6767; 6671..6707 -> 1.7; 9.65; 9.22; 9.7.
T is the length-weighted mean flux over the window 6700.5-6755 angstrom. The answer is 9.94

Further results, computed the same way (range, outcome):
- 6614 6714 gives 9.5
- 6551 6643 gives 10.5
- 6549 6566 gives 12.7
